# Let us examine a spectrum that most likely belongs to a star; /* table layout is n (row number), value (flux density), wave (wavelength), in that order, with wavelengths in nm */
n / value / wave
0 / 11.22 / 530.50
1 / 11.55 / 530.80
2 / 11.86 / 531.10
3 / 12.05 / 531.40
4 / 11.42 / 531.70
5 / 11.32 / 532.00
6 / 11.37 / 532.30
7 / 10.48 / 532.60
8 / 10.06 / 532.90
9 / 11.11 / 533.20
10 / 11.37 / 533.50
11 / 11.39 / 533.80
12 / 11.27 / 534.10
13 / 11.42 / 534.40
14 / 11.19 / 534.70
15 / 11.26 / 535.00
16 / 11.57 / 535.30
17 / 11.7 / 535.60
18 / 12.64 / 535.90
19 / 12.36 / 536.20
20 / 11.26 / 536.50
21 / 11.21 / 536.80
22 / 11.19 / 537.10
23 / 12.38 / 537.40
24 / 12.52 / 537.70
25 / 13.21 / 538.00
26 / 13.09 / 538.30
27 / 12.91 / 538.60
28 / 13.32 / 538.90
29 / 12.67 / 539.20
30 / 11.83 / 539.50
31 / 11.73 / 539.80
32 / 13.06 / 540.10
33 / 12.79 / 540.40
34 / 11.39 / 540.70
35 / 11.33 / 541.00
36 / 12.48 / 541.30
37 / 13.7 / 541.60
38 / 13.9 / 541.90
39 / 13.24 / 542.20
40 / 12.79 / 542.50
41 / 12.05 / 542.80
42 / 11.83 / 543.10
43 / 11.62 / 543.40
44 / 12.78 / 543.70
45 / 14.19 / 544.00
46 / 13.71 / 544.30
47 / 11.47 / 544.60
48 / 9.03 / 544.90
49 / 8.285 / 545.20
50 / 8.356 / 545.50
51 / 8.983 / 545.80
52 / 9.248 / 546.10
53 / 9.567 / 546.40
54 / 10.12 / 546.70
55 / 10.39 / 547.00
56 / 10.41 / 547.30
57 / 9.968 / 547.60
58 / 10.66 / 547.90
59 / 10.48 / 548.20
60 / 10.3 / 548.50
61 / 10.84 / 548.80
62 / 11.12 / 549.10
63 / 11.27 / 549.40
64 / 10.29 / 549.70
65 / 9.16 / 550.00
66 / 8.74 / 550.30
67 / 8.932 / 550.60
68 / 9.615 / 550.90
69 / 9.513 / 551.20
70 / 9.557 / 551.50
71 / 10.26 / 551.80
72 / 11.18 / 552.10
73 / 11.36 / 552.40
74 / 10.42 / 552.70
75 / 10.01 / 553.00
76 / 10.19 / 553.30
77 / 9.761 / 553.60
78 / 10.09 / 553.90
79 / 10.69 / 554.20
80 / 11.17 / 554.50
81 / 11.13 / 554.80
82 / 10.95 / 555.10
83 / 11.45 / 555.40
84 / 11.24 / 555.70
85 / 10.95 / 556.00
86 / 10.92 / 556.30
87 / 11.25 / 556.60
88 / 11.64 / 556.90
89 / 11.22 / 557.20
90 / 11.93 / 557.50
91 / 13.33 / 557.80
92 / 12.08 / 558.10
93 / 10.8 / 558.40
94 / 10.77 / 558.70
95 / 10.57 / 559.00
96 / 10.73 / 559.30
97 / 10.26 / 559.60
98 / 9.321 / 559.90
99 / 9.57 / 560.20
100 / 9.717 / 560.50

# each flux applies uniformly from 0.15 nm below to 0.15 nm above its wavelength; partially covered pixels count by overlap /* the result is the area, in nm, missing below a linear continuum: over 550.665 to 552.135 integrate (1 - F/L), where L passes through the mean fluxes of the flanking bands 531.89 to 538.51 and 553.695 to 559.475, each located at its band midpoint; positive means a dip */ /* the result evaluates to 0.18 nm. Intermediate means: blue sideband 11.6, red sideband 11.2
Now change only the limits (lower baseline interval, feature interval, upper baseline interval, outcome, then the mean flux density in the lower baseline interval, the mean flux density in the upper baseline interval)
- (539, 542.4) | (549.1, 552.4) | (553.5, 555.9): 0.39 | 12.6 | 10.8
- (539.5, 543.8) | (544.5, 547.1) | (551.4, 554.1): 0.49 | 12.5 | 10.3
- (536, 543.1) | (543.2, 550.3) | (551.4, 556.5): 0.65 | 12.4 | 10.7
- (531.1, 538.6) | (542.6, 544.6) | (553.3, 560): -0.21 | 11.6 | 11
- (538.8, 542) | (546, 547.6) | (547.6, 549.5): 0.16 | 12.5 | 10.7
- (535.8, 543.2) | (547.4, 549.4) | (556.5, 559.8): 0.22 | 12.4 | 11.3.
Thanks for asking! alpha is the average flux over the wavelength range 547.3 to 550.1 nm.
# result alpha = 10.5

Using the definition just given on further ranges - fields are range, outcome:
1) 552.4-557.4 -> 10.8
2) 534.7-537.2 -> 11.6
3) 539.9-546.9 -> 11.6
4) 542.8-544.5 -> 12.7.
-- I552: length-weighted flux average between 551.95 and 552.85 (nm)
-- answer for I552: 11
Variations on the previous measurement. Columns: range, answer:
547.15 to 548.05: 10.3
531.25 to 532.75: 11.3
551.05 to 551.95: 9.78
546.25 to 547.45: 10.1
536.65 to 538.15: 12.1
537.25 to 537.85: 12.4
